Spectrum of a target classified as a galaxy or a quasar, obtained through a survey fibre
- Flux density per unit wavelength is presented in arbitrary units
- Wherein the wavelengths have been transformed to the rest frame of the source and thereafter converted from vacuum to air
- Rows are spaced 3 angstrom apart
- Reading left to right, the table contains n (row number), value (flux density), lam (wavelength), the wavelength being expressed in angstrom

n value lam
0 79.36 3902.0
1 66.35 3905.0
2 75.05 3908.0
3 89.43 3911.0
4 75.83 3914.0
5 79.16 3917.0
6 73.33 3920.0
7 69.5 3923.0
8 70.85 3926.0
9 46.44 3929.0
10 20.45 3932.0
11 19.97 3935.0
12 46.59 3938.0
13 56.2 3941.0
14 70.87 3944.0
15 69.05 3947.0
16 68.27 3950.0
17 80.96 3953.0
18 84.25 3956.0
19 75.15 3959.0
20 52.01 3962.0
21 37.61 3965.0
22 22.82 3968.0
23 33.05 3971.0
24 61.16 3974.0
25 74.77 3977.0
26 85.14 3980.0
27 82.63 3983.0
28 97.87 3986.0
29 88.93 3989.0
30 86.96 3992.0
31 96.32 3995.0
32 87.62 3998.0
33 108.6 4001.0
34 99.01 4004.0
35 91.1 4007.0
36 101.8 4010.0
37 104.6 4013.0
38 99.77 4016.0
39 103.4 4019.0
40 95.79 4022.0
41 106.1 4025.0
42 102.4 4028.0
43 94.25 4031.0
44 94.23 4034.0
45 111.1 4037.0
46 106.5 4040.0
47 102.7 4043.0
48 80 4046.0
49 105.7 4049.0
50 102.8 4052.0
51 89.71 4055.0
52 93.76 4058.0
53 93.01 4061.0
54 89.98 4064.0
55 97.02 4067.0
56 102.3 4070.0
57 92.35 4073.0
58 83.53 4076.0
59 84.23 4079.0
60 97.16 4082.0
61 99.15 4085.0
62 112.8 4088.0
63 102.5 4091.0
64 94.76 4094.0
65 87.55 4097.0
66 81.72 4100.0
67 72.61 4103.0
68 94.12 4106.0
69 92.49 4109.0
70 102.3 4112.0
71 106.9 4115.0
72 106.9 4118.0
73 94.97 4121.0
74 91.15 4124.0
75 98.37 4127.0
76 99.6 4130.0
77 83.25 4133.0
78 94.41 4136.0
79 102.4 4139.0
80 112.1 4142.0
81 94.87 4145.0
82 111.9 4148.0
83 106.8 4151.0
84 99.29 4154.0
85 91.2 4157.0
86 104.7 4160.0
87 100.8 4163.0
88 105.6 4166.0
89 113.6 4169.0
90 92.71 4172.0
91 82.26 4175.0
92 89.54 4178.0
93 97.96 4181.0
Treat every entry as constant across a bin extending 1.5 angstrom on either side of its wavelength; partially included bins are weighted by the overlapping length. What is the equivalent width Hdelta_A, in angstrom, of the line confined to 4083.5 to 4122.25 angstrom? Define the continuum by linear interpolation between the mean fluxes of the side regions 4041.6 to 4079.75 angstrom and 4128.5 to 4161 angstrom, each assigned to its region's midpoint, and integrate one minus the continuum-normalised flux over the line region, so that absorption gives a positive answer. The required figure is 0.33 angstrom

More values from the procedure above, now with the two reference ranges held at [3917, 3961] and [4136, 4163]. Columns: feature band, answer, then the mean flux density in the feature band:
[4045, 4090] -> -4.6 angstrom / 95.2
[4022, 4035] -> -3.4 angstrom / 99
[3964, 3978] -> 4.7 angstrom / 45.1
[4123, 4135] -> 0.6 angstrom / 93.2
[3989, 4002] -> -3.8 angstrom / 93.7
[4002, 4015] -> -4.3 angstrom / 99.5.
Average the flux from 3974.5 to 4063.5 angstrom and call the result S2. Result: 95.6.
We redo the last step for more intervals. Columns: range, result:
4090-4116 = 92.3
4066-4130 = 95.1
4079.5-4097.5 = 98.8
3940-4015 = 77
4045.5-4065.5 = 94.2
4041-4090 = 95.6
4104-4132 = 97.8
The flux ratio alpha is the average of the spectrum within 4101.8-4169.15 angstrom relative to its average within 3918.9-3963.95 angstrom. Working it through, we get 1.7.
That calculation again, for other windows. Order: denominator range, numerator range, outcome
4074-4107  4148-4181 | 1.08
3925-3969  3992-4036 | 1.80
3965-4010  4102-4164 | 1.24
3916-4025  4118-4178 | 1.34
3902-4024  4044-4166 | 1.30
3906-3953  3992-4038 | 1.58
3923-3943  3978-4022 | 2.06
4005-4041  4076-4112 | 0.92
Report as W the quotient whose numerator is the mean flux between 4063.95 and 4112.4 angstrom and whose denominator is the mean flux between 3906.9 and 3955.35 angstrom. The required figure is 1.5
